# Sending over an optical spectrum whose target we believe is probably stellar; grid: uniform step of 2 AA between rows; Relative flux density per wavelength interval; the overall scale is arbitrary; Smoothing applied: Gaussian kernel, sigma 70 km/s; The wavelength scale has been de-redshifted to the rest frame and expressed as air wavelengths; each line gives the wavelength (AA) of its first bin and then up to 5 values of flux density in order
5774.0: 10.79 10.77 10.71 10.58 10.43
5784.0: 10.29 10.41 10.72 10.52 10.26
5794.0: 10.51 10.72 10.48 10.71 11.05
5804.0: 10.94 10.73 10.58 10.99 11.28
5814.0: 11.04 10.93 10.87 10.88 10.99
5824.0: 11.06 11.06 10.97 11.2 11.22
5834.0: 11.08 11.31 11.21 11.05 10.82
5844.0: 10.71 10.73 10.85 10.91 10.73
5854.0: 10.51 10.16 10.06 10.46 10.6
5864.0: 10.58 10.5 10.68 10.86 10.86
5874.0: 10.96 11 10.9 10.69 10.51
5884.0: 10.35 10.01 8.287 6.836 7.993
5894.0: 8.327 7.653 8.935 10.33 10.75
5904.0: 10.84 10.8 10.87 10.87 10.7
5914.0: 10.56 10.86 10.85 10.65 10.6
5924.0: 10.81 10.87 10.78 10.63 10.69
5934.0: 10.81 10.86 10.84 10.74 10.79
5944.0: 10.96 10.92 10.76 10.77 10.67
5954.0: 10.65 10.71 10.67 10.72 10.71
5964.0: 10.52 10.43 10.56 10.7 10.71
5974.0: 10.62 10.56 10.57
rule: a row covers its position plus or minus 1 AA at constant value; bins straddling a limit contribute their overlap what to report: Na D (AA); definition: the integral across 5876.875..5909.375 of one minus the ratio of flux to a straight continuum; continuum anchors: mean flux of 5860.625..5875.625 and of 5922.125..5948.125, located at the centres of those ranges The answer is 3.3 AA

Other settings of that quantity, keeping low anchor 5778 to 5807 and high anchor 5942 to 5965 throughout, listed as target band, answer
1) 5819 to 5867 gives -0.80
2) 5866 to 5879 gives -0.22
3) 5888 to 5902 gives 2.85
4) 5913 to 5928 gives -0.05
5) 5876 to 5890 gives 0.95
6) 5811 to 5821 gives -0.36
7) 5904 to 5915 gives -0.07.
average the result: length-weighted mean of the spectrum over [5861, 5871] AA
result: 10.6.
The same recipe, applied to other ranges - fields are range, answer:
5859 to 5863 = 10.5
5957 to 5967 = 10.6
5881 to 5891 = 9.2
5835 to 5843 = 11.1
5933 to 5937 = 10.8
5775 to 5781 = 10.7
